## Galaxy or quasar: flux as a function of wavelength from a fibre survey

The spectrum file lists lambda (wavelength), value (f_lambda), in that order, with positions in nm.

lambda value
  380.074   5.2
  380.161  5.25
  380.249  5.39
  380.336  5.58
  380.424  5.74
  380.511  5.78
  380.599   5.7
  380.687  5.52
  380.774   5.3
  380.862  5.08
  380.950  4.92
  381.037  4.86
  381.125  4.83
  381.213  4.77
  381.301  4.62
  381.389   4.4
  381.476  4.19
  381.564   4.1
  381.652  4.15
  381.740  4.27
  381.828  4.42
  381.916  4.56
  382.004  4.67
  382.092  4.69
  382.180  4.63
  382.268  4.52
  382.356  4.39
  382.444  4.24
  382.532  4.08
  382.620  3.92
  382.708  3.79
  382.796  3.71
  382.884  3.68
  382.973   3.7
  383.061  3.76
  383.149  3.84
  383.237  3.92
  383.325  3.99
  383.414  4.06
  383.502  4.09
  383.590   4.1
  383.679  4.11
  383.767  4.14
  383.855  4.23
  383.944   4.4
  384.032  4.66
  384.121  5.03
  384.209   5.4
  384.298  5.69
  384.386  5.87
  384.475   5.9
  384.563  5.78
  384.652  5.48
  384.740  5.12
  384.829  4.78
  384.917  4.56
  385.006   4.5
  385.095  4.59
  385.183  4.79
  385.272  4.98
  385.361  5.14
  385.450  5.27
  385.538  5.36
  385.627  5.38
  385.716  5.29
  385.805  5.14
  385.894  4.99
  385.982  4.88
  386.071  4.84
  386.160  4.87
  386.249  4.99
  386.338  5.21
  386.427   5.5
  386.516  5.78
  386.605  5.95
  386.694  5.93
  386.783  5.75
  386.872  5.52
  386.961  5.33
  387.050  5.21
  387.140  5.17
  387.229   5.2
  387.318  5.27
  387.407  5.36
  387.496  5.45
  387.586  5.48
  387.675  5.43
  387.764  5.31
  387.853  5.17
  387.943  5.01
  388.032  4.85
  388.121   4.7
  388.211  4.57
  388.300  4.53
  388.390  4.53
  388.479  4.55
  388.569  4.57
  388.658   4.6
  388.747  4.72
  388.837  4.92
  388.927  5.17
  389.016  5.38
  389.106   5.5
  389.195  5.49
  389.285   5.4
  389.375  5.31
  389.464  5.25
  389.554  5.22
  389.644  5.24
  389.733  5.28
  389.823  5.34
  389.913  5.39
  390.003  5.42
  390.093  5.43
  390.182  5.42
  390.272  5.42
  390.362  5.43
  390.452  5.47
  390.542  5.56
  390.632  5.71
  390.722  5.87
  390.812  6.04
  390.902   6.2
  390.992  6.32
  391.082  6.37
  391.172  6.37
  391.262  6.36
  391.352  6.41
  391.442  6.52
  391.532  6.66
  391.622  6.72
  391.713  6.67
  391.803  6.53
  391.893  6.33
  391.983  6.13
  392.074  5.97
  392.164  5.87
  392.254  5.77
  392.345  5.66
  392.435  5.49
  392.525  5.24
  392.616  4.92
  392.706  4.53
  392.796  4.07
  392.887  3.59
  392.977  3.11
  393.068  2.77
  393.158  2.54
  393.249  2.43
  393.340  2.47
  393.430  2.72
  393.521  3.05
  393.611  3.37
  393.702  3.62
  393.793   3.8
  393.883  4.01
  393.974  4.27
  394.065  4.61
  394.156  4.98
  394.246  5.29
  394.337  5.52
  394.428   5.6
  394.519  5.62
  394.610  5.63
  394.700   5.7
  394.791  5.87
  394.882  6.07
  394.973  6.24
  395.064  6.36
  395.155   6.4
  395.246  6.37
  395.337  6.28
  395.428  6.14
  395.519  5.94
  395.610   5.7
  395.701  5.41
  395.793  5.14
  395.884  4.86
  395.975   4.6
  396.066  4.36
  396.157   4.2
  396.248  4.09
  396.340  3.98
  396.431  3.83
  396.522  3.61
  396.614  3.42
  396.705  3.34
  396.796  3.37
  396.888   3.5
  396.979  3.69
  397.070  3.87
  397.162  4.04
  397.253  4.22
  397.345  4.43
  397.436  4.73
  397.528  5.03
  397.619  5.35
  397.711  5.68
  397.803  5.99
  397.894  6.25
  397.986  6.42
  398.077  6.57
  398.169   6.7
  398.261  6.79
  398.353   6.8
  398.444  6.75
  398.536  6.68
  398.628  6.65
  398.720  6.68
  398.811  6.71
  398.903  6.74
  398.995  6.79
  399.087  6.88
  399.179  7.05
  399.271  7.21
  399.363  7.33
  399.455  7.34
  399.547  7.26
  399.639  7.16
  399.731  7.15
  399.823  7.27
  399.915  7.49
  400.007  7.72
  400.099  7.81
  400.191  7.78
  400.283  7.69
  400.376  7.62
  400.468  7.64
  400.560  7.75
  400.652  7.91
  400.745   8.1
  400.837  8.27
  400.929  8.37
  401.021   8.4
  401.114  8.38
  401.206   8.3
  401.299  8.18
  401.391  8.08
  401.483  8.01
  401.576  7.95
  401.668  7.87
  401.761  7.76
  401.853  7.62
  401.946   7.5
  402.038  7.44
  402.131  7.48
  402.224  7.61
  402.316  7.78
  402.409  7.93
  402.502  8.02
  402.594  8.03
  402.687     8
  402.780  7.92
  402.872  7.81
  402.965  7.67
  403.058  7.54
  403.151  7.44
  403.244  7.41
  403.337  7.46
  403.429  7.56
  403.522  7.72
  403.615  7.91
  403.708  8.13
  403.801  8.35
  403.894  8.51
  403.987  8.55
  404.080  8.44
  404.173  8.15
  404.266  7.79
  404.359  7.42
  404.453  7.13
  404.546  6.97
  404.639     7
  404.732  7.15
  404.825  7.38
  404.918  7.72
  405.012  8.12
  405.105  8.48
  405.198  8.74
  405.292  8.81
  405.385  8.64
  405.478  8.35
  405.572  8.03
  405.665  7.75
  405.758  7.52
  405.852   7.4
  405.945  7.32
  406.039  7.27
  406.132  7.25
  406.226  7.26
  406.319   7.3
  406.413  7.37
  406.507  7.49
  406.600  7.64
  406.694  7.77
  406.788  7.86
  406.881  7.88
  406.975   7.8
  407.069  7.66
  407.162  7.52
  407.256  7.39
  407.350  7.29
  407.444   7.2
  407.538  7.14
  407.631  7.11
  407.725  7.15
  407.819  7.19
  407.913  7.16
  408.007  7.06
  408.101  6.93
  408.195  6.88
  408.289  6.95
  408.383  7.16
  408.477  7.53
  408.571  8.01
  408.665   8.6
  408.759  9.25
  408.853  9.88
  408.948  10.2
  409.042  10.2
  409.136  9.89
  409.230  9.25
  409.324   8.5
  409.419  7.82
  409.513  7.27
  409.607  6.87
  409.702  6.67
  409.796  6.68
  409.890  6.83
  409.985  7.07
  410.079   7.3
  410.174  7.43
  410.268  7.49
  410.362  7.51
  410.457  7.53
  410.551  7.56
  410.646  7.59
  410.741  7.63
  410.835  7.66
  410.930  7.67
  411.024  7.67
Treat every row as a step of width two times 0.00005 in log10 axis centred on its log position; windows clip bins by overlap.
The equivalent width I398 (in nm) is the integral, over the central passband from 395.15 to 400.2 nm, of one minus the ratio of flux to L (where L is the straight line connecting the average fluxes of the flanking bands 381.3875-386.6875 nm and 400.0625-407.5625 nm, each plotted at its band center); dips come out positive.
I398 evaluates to 0.81 nm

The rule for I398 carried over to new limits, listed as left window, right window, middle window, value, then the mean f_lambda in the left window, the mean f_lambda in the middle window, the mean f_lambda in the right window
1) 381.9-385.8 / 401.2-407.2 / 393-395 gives 0.60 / 4.62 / 4.34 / 7.78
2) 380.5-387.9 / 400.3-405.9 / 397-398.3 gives 0.30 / 4.85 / 5.39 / 7.88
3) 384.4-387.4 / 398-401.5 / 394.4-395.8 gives 0.16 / 5.23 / 5.93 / 7.41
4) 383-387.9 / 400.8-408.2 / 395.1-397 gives 0.53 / 5.01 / 4.7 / 7.73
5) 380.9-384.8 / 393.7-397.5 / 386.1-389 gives -0.33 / 4.5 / 5.14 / 4.84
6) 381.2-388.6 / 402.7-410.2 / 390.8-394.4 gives 0.52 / 4.8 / 4.97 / 7.75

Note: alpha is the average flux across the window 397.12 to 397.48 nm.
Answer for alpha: 4.36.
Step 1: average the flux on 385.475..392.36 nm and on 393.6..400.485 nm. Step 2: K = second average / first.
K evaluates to 1.04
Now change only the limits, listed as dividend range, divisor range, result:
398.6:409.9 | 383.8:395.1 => 1.49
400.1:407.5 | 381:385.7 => 1.70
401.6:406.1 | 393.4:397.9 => 1.63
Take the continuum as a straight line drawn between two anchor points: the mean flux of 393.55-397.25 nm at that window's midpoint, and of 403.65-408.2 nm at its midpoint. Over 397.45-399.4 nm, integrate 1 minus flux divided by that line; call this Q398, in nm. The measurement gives -0.30 nm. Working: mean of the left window 4.8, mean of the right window 7.65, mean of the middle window 6.49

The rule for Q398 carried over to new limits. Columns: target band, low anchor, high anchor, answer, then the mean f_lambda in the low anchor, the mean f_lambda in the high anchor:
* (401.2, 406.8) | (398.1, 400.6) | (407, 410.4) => -0.26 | 7.16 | 7.73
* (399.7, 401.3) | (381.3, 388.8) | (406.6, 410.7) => -0.28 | 4.79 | 7.72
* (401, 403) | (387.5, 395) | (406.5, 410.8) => -0.35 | 5.14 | 7.72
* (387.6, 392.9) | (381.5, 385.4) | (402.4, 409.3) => 0.05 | 4.51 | 7.84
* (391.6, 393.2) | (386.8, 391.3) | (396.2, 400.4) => 0.13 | 5.34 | 5.94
